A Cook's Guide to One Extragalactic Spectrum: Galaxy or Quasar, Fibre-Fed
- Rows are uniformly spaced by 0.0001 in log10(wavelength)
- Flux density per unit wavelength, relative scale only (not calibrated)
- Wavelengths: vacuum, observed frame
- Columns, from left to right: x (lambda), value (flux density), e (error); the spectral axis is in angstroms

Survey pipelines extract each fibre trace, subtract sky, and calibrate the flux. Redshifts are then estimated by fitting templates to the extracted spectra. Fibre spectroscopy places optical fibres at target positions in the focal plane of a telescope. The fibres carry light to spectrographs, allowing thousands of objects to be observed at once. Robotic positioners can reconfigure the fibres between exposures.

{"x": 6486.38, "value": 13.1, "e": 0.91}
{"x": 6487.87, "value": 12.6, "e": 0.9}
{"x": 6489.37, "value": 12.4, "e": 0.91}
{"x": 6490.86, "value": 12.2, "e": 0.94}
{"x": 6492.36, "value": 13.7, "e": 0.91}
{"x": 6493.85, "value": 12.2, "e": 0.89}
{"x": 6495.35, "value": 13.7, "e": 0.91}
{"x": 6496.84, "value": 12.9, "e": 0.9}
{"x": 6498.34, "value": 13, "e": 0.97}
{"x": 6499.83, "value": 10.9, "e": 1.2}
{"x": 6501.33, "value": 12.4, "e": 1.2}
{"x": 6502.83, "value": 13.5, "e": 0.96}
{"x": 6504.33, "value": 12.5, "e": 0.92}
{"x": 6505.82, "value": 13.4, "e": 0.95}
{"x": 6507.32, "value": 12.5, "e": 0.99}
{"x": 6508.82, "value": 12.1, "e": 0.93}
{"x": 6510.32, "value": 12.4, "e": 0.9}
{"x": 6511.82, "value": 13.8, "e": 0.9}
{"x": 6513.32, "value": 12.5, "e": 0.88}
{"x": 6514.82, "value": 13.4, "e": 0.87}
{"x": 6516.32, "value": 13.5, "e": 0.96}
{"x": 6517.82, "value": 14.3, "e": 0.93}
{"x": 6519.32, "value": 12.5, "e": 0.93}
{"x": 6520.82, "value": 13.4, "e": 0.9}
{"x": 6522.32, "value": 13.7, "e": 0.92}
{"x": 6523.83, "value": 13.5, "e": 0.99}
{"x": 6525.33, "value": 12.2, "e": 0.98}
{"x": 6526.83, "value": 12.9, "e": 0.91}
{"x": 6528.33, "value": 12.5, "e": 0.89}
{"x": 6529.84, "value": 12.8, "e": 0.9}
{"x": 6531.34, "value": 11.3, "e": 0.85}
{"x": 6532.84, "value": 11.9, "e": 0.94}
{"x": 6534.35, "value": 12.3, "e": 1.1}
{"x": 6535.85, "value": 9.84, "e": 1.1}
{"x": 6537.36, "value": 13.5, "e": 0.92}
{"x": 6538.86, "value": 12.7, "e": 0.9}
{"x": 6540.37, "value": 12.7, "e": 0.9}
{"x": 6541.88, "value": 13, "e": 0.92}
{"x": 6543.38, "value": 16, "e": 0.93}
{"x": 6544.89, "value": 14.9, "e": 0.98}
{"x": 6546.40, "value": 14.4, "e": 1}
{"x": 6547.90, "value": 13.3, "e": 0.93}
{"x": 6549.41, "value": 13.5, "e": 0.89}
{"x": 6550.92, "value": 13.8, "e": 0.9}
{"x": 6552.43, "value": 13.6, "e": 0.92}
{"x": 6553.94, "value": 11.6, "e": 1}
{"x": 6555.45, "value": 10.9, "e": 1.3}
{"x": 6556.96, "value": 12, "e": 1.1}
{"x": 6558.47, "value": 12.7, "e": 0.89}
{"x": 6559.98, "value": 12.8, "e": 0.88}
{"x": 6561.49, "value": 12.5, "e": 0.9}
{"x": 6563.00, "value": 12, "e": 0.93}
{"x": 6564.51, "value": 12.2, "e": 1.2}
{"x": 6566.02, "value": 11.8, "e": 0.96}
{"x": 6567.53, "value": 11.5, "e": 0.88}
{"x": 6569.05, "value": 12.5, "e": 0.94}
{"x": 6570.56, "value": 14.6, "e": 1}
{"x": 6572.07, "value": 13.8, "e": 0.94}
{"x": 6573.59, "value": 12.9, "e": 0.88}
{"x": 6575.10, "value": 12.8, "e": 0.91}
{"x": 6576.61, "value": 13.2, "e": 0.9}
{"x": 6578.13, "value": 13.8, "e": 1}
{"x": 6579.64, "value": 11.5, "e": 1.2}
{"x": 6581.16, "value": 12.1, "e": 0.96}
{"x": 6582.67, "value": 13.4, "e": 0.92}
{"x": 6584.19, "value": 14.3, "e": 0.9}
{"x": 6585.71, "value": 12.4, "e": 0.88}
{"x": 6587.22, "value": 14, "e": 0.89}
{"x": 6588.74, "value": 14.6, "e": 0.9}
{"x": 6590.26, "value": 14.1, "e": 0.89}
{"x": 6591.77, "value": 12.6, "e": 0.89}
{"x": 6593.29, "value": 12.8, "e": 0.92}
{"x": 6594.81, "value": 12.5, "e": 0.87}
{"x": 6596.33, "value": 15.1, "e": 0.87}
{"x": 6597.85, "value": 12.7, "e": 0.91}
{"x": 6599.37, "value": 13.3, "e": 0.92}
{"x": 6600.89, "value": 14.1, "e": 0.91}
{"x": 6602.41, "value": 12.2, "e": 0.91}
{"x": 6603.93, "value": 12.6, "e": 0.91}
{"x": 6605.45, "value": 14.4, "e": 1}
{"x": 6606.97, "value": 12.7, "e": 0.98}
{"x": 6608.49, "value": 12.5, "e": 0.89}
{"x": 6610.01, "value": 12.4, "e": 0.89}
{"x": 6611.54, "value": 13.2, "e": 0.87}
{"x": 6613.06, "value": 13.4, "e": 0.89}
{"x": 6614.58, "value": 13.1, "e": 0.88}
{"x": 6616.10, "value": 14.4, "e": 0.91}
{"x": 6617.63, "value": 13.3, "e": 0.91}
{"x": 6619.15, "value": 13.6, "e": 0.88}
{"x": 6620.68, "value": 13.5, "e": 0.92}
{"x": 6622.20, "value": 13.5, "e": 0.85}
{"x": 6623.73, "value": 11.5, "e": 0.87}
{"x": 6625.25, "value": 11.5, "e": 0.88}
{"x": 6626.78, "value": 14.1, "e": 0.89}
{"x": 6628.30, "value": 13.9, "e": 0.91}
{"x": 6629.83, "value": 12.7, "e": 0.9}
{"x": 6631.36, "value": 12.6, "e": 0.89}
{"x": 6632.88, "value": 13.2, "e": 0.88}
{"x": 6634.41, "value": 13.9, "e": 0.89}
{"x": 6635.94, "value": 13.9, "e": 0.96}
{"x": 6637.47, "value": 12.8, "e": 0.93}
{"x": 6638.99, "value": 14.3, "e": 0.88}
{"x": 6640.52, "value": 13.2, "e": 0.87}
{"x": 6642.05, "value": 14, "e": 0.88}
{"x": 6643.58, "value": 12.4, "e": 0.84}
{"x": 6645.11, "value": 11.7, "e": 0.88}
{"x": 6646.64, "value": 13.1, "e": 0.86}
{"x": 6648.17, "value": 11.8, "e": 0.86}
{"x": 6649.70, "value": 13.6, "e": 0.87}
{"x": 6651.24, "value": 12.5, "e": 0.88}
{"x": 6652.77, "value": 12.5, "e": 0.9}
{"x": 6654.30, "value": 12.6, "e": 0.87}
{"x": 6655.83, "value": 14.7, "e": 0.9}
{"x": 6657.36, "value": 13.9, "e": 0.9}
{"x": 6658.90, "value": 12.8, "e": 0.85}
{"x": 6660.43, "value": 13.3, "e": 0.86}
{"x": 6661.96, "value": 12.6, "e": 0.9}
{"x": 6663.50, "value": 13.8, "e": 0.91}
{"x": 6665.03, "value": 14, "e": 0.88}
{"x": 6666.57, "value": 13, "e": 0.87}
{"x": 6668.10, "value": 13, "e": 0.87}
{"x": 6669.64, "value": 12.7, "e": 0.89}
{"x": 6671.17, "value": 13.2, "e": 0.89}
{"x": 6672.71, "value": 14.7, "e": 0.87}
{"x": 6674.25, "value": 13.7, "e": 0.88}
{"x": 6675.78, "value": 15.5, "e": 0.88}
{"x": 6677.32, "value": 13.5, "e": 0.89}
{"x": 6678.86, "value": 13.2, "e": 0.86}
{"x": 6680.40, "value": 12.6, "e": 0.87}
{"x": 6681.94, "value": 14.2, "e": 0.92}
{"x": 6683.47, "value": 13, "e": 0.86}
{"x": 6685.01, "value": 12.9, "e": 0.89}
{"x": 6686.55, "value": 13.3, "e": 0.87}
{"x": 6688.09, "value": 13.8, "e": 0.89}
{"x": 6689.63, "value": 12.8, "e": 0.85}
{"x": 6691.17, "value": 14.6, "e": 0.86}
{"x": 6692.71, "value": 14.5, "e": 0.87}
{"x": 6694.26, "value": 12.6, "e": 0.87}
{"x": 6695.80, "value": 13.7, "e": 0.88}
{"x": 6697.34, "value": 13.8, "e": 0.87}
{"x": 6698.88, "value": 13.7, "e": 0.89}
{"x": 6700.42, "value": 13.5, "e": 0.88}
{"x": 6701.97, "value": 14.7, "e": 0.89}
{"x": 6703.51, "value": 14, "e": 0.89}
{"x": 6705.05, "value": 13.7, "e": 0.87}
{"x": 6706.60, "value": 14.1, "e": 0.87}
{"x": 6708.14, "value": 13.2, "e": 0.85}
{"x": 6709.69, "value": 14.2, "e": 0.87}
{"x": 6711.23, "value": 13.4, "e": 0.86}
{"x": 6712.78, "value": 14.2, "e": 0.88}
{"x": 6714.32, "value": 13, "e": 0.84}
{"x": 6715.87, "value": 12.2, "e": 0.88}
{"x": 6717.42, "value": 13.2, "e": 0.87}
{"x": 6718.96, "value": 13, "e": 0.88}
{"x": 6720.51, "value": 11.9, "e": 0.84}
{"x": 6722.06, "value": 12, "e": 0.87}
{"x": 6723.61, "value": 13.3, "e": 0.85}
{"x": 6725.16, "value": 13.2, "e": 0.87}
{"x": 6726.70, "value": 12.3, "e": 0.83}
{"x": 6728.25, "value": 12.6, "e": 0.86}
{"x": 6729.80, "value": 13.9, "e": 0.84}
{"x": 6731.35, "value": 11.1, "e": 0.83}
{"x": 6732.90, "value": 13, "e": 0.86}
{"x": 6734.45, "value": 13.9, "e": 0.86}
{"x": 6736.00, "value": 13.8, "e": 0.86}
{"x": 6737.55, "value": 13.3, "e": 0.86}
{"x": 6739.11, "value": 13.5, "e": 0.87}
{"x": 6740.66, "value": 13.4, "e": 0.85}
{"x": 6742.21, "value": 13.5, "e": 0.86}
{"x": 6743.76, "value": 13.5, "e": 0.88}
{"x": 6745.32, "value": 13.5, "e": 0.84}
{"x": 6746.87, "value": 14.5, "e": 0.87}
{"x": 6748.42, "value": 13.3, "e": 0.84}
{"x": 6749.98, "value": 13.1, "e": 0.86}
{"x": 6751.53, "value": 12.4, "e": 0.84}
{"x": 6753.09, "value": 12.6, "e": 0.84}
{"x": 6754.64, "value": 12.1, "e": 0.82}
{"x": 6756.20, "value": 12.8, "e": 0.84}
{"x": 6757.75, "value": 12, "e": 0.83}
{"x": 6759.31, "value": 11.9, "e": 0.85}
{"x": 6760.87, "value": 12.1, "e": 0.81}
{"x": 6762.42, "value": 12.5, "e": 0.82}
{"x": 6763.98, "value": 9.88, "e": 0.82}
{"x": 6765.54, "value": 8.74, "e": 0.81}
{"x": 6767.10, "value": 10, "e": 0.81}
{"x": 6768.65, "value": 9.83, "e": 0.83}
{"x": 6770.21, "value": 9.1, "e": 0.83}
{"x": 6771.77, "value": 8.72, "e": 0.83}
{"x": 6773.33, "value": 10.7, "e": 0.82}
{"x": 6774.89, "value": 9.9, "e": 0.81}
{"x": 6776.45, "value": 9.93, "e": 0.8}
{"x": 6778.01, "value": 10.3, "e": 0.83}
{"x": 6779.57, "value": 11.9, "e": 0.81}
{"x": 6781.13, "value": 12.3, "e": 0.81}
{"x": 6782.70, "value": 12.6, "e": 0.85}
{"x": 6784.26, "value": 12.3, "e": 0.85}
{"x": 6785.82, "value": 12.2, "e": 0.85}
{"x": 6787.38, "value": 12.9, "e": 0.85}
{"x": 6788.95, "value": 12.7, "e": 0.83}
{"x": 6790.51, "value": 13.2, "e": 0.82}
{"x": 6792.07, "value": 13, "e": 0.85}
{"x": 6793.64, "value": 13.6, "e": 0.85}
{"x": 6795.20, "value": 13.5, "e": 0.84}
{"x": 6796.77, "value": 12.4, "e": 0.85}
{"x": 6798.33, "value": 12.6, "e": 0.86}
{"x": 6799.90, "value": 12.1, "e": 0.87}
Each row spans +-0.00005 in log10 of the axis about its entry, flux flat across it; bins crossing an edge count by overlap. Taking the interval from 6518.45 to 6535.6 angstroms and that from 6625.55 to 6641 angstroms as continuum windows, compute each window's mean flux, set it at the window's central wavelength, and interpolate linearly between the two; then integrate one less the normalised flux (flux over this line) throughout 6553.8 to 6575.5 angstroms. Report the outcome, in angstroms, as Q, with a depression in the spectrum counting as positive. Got 0.7 angstroms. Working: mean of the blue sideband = 12.6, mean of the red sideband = 13.4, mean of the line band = 12.5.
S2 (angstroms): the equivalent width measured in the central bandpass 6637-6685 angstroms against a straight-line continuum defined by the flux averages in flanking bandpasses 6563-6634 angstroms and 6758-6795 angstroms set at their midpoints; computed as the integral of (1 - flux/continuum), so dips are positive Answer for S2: -3.1 angstroms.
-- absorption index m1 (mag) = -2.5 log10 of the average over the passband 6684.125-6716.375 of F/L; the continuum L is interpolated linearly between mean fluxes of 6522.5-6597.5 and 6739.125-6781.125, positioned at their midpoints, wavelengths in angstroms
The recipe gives -0.13 mag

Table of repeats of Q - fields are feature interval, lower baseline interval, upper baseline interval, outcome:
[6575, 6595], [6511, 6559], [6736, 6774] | -0.7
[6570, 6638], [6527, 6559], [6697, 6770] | -2.2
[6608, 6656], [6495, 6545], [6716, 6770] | -1.6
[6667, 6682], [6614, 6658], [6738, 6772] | -0.9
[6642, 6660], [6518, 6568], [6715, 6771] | -0.5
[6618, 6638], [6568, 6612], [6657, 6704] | 0.3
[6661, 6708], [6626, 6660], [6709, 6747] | -1.6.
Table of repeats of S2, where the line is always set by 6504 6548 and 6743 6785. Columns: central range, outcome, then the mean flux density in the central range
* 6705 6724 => -2.07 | 13.2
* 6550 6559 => 0.27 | 12.4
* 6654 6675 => -2.21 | 13.4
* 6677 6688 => -1.10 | 13.3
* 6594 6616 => -1.18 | 13.2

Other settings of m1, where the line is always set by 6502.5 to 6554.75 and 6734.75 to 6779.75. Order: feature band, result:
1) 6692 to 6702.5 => -0.13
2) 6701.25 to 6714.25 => -0.15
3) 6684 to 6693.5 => -0.12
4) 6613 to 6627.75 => -0.05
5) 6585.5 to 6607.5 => -0.06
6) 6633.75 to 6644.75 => -0.08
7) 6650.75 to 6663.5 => -0.07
